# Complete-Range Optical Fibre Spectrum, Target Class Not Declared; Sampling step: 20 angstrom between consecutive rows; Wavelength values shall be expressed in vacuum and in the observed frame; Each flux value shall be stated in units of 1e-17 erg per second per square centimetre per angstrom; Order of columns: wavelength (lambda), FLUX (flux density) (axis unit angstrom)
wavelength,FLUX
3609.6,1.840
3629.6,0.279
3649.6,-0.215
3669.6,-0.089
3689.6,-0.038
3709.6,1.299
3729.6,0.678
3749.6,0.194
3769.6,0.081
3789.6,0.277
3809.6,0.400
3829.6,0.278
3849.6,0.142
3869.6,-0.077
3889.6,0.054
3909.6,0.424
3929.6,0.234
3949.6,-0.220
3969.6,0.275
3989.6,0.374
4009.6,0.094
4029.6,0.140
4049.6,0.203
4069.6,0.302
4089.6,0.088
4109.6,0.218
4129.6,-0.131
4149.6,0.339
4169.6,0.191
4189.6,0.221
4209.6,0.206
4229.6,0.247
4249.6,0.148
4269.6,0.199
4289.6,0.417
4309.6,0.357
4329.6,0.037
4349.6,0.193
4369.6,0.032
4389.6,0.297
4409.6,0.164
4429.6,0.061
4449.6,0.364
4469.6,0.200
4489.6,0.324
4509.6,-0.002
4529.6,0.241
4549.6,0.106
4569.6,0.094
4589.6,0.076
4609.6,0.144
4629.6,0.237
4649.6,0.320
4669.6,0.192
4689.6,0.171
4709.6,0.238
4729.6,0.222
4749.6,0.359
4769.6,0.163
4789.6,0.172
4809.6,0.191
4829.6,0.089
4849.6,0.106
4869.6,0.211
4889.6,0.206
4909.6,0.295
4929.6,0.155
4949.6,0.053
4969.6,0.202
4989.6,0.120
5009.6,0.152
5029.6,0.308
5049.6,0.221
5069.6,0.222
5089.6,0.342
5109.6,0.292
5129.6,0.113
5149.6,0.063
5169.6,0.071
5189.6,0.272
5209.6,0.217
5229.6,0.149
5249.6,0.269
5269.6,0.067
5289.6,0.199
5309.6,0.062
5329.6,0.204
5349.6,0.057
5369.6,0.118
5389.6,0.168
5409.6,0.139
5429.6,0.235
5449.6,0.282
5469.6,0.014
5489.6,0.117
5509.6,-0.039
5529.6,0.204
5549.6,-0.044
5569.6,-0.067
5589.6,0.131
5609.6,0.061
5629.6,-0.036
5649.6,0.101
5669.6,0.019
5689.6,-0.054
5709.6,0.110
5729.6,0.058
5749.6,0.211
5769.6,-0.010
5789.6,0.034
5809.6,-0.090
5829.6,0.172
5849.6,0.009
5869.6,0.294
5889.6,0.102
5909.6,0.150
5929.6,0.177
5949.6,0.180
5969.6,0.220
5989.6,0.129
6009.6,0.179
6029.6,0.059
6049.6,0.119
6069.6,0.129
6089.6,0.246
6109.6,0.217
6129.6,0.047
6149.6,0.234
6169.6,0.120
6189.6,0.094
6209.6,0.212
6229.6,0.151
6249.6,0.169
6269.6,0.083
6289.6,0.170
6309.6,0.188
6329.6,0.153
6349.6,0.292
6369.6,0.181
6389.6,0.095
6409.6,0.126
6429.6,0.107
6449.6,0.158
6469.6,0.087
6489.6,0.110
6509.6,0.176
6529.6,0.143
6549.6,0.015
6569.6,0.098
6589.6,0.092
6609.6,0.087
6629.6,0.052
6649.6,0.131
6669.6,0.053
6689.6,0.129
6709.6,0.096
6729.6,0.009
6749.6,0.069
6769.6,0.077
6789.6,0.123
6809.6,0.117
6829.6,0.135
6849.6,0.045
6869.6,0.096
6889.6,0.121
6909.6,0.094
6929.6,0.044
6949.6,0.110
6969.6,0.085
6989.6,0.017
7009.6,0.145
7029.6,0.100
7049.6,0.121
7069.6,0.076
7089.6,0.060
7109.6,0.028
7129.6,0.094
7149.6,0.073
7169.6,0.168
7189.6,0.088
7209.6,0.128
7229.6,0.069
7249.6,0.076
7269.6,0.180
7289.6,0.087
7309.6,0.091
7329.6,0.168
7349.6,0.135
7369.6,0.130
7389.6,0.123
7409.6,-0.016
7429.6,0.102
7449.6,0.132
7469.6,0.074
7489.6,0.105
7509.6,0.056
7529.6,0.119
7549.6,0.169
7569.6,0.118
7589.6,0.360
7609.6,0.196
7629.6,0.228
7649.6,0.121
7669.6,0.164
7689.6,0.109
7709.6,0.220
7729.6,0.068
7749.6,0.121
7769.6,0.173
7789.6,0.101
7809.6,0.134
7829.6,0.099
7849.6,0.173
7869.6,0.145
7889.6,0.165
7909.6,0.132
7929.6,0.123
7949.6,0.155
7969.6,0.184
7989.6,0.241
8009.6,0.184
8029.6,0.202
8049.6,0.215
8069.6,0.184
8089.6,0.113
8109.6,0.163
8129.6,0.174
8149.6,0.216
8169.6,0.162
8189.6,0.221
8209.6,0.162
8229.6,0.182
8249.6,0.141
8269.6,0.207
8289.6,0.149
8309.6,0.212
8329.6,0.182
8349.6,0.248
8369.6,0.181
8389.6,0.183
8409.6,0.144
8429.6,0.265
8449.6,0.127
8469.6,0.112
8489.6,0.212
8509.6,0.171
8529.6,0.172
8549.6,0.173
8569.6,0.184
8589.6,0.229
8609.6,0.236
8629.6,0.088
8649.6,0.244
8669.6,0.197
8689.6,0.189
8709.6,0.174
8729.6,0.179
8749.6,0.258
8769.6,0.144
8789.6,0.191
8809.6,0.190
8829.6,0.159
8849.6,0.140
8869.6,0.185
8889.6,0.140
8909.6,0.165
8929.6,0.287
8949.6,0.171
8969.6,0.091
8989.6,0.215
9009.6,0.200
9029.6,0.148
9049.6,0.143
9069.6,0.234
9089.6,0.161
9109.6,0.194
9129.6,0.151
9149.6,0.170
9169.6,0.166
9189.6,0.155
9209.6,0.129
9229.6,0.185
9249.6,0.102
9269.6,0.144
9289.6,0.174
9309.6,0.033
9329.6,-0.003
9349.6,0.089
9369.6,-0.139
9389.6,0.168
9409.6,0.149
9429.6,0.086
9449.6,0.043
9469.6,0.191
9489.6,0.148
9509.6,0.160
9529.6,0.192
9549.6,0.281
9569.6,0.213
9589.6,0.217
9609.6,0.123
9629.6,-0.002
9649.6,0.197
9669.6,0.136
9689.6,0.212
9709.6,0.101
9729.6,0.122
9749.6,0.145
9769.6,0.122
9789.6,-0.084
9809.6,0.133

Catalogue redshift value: 1.037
